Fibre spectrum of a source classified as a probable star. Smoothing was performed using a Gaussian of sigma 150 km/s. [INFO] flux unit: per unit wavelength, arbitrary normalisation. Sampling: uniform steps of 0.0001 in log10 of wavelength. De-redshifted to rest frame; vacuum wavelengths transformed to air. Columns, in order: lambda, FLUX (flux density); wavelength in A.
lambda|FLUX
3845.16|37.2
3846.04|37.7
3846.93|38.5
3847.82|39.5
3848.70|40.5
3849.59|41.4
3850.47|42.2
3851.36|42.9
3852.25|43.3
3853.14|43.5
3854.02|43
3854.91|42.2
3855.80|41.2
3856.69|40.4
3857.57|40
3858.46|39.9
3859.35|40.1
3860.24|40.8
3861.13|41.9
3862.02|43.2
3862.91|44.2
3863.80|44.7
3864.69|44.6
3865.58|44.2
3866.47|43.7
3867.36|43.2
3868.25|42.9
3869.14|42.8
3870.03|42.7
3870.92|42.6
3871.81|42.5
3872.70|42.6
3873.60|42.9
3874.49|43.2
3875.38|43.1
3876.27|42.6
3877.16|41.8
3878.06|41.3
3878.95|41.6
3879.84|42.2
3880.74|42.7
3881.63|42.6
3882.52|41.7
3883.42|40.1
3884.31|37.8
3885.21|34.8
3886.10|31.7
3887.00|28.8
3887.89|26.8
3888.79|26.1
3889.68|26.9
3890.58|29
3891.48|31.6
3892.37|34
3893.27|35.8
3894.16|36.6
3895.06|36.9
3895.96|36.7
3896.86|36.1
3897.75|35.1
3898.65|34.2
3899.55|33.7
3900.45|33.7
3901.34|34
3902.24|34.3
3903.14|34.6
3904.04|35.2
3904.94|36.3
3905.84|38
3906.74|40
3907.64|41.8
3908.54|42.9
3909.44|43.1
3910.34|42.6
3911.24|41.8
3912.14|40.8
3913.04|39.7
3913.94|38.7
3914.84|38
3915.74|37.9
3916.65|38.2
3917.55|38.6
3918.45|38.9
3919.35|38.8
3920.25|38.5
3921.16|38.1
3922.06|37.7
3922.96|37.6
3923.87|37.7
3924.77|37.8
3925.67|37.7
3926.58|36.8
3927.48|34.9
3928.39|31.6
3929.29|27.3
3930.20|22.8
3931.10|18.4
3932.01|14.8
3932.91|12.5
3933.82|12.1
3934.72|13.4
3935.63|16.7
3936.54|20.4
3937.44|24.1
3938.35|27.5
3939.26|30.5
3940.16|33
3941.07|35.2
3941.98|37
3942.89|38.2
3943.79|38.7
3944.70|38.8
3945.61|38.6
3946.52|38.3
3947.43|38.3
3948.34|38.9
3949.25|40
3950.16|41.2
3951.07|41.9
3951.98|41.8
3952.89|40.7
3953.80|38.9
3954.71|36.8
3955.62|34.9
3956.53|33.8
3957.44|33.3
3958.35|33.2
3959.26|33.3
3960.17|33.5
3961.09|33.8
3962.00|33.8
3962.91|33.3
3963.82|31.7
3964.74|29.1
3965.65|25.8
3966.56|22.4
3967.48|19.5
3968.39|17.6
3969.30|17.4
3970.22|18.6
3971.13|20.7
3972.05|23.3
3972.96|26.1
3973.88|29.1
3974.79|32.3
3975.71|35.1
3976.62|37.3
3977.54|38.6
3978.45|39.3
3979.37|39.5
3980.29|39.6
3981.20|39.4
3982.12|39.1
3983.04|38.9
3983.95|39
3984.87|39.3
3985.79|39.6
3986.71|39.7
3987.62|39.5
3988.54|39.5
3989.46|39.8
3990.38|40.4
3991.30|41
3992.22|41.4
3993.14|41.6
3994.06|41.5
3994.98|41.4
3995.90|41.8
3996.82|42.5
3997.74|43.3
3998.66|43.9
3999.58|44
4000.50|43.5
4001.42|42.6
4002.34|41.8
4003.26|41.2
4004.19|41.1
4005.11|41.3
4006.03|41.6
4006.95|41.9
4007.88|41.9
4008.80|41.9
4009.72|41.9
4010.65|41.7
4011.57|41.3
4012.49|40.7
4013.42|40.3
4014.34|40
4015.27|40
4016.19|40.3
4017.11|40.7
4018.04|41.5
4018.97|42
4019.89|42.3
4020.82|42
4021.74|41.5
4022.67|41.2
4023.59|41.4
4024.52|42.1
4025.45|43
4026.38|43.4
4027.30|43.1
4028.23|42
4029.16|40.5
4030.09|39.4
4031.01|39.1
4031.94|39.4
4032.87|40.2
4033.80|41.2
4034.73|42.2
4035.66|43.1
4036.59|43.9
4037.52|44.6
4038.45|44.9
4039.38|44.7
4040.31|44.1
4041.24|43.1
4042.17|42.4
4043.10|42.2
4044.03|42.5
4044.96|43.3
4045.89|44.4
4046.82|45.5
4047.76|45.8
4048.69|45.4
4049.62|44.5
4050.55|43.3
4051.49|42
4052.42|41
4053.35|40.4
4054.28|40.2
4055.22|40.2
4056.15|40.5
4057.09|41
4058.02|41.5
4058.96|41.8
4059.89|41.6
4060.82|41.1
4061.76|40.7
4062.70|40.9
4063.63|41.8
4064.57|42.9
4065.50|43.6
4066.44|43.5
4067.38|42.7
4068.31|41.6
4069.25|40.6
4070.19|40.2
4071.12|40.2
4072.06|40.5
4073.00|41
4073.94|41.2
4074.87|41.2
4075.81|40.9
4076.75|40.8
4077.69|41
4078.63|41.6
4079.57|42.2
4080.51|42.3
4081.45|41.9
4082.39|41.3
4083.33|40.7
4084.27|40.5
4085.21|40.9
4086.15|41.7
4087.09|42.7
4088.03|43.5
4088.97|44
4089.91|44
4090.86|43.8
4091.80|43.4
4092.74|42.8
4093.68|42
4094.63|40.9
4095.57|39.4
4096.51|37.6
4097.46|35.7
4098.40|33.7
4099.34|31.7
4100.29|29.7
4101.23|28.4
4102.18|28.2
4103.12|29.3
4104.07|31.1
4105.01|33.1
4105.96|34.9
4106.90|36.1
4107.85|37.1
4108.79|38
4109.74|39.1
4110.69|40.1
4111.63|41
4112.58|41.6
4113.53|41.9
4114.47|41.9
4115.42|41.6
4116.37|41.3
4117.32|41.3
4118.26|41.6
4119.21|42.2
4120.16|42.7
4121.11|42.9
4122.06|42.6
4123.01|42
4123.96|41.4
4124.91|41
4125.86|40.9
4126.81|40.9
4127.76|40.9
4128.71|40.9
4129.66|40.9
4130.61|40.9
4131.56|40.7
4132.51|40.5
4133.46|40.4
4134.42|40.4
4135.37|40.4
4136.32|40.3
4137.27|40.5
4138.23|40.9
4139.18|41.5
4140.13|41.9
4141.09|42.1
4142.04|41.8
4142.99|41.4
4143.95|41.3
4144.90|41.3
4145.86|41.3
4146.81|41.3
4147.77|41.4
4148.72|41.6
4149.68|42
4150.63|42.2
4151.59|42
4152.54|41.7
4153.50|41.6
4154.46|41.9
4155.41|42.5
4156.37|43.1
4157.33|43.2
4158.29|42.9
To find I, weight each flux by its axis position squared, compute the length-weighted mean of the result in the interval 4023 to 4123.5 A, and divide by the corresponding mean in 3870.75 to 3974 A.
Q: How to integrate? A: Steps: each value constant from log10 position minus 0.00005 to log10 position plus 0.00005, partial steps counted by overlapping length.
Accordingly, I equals 1.29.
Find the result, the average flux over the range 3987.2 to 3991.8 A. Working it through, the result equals 40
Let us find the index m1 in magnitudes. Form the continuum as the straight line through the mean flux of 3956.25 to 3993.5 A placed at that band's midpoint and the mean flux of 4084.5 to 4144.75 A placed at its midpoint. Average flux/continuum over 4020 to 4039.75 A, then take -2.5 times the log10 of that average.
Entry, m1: -0.172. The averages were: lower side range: 33.4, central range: 42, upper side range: 39.7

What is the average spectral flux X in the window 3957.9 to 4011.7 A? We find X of 36.3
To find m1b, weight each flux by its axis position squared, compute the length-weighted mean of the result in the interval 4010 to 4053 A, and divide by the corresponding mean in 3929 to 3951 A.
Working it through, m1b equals 1.51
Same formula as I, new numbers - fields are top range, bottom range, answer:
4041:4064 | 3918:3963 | 1.36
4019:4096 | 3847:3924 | 1.17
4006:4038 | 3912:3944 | 1.38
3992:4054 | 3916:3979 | 1.38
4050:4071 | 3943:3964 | 1.19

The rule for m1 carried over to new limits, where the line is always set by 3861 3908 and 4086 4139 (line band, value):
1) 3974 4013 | -0.04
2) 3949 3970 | 0.20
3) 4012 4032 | -0.06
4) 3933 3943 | 0.46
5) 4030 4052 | -0.10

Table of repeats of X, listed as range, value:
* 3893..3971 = 33.5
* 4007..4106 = 40.9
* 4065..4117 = 39.5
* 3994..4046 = 42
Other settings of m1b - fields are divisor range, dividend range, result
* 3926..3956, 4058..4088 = 1.41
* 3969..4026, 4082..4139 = 1.07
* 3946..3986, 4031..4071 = 1.32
